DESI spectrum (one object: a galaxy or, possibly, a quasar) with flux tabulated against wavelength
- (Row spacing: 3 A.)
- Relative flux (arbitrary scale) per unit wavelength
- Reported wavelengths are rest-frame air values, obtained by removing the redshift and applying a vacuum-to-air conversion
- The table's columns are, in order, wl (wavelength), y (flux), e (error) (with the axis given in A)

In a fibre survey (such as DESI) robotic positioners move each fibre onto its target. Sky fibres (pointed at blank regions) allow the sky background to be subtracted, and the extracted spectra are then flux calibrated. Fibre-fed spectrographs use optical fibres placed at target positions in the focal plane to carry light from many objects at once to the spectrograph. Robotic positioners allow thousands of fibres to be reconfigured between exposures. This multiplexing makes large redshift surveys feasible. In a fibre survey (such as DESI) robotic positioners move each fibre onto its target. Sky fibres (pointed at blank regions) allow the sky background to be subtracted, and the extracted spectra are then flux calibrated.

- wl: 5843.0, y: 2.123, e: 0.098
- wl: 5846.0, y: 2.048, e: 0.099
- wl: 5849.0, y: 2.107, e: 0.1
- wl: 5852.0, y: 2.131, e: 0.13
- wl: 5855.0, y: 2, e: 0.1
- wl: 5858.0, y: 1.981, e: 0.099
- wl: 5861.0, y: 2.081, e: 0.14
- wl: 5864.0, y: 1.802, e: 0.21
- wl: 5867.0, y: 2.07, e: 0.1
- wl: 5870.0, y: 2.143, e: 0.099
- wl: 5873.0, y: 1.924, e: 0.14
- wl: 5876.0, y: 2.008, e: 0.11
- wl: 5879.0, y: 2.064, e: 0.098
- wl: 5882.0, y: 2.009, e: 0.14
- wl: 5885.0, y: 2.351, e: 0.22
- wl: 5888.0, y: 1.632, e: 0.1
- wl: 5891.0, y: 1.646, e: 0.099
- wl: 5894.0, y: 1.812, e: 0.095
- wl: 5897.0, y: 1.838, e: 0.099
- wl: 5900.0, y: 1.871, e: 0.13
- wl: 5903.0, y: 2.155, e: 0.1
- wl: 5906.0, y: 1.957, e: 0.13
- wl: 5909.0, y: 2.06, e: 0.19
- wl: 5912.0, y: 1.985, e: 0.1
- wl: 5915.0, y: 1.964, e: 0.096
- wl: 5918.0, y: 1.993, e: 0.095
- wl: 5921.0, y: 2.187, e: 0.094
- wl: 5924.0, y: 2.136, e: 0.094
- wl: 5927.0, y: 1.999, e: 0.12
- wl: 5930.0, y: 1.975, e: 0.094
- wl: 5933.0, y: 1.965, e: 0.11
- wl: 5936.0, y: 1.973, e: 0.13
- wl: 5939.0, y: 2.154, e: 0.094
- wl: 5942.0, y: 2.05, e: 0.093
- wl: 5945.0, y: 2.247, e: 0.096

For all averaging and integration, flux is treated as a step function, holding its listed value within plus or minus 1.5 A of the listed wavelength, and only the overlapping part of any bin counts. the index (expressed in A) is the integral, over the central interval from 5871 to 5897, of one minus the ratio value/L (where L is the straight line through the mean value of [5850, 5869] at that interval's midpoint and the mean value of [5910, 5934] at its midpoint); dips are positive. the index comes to 1.2 A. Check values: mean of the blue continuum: 2.02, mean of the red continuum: 2.03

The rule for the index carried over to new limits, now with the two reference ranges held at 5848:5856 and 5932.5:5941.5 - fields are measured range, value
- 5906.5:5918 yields 0.3 A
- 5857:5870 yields 0.5 A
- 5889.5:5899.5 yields 1.4 A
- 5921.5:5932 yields 0.0 A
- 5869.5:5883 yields 0.3 A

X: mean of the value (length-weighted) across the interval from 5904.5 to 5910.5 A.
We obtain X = 2.01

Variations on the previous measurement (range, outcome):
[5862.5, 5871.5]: 2.01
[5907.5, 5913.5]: 2.02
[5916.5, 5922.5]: 2.09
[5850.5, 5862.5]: 2.05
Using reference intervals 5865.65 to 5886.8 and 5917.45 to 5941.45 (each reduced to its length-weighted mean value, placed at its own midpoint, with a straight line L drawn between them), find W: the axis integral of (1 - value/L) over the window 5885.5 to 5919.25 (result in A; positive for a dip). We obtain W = 2.4 A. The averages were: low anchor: 2.07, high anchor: 2.05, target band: 1.91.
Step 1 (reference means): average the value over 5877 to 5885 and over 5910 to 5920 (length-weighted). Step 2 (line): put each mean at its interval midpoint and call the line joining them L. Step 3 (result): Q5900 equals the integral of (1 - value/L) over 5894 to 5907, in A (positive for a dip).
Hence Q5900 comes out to 0.6 A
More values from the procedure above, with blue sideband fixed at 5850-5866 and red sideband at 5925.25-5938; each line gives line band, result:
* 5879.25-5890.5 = 0.1 A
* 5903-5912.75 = -0.2 A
